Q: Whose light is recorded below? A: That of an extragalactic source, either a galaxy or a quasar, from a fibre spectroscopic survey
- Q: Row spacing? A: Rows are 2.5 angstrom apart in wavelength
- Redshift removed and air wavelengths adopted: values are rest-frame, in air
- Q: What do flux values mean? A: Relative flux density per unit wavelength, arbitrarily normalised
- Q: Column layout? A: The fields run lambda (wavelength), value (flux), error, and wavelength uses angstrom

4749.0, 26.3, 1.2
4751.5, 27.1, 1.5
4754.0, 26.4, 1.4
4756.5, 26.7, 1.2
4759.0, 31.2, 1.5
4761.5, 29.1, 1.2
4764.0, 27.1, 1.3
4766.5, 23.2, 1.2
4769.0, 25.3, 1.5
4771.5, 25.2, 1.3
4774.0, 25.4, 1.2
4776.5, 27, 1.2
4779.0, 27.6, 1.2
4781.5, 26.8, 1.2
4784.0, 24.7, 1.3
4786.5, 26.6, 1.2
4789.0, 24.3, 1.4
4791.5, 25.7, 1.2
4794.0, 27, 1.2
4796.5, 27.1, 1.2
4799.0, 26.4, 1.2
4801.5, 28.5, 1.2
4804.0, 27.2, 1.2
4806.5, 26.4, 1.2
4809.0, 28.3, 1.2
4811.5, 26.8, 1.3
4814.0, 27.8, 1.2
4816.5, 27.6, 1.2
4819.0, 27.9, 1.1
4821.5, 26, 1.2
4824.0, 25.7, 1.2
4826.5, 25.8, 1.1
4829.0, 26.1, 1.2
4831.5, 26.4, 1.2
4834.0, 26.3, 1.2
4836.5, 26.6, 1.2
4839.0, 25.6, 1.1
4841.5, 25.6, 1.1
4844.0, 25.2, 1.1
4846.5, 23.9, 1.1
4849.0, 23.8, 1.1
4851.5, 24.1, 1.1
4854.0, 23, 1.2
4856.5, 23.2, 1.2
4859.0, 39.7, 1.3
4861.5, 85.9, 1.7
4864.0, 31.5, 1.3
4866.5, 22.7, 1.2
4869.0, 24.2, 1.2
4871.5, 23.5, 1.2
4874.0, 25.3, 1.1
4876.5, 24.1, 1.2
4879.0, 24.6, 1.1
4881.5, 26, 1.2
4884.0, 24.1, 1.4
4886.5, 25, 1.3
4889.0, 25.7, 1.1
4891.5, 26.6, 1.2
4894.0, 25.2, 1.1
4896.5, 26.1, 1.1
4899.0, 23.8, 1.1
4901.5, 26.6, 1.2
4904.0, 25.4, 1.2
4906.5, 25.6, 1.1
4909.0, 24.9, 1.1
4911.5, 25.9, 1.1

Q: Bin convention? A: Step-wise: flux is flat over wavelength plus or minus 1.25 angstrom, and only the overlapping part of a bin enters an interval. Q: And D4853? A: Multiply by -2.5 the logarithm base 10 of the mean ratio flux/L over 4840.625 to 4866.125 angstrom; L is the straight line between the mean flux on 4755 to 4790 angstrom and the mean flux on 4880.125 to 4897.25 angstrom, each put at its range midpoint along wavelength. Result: -0.25 mag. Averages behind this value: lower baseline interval 26.5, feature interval 32.4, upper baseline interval 25.5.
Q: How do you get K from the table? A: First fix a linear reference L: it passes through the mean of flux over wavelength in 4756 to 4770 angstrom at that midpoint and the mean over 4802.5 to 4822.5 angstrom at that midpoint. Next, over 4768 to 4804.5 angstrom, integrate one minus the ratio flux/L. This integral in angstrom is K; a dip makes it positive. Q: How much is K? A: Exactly 1.21 angstrom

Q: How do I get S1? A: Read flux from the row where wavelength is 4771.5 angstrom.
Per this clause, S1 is 25.2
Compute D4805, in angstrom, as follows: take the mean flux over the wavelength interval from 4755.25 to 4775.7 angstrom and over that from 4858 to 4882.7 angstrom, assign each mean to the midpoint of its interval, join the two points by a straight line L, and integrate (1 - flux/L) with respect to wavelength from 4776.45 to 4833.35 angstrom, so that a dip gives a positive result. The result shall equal 4.4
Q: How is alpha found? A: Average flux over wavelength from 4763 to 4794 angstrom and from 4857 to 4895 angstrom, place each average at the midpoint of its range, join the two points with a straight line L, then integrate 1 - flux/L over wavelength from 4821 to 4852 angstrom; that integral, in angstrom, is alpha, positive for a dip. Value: 3.2 angstrom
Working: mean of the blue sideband 25.8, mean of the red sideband 30.2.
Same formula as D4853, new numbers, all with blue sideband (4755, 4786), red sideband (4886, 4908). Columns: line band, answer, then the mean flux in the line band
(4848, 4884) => -0.16 mag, 29.9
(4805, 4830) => -0.03 mag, 26.9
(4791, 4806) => -0.03 mag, 27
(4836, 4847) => 0.03 mag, 25.4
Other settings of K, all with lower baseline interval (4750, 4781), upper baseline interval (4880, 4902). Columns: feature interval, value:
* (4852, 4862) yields -4.9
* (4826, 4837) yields -0.1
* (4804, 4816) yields -0.5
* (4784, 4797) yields 0.3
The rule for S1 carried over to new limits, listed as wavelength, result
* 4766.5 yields 23.2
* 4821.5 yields 26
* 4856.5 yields 23.2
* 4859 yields 39.7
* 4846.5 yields 23.9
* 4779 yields 27.6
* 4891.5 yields 26.6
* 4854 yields 23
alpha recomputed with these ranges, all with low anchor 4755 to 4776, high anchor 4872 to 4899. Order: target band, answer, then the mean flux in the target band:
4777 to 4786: 0.0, 26.4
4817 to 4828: -0.2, 26.4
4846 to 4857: 0.8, 23.6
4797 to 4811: -0.6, 27.3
